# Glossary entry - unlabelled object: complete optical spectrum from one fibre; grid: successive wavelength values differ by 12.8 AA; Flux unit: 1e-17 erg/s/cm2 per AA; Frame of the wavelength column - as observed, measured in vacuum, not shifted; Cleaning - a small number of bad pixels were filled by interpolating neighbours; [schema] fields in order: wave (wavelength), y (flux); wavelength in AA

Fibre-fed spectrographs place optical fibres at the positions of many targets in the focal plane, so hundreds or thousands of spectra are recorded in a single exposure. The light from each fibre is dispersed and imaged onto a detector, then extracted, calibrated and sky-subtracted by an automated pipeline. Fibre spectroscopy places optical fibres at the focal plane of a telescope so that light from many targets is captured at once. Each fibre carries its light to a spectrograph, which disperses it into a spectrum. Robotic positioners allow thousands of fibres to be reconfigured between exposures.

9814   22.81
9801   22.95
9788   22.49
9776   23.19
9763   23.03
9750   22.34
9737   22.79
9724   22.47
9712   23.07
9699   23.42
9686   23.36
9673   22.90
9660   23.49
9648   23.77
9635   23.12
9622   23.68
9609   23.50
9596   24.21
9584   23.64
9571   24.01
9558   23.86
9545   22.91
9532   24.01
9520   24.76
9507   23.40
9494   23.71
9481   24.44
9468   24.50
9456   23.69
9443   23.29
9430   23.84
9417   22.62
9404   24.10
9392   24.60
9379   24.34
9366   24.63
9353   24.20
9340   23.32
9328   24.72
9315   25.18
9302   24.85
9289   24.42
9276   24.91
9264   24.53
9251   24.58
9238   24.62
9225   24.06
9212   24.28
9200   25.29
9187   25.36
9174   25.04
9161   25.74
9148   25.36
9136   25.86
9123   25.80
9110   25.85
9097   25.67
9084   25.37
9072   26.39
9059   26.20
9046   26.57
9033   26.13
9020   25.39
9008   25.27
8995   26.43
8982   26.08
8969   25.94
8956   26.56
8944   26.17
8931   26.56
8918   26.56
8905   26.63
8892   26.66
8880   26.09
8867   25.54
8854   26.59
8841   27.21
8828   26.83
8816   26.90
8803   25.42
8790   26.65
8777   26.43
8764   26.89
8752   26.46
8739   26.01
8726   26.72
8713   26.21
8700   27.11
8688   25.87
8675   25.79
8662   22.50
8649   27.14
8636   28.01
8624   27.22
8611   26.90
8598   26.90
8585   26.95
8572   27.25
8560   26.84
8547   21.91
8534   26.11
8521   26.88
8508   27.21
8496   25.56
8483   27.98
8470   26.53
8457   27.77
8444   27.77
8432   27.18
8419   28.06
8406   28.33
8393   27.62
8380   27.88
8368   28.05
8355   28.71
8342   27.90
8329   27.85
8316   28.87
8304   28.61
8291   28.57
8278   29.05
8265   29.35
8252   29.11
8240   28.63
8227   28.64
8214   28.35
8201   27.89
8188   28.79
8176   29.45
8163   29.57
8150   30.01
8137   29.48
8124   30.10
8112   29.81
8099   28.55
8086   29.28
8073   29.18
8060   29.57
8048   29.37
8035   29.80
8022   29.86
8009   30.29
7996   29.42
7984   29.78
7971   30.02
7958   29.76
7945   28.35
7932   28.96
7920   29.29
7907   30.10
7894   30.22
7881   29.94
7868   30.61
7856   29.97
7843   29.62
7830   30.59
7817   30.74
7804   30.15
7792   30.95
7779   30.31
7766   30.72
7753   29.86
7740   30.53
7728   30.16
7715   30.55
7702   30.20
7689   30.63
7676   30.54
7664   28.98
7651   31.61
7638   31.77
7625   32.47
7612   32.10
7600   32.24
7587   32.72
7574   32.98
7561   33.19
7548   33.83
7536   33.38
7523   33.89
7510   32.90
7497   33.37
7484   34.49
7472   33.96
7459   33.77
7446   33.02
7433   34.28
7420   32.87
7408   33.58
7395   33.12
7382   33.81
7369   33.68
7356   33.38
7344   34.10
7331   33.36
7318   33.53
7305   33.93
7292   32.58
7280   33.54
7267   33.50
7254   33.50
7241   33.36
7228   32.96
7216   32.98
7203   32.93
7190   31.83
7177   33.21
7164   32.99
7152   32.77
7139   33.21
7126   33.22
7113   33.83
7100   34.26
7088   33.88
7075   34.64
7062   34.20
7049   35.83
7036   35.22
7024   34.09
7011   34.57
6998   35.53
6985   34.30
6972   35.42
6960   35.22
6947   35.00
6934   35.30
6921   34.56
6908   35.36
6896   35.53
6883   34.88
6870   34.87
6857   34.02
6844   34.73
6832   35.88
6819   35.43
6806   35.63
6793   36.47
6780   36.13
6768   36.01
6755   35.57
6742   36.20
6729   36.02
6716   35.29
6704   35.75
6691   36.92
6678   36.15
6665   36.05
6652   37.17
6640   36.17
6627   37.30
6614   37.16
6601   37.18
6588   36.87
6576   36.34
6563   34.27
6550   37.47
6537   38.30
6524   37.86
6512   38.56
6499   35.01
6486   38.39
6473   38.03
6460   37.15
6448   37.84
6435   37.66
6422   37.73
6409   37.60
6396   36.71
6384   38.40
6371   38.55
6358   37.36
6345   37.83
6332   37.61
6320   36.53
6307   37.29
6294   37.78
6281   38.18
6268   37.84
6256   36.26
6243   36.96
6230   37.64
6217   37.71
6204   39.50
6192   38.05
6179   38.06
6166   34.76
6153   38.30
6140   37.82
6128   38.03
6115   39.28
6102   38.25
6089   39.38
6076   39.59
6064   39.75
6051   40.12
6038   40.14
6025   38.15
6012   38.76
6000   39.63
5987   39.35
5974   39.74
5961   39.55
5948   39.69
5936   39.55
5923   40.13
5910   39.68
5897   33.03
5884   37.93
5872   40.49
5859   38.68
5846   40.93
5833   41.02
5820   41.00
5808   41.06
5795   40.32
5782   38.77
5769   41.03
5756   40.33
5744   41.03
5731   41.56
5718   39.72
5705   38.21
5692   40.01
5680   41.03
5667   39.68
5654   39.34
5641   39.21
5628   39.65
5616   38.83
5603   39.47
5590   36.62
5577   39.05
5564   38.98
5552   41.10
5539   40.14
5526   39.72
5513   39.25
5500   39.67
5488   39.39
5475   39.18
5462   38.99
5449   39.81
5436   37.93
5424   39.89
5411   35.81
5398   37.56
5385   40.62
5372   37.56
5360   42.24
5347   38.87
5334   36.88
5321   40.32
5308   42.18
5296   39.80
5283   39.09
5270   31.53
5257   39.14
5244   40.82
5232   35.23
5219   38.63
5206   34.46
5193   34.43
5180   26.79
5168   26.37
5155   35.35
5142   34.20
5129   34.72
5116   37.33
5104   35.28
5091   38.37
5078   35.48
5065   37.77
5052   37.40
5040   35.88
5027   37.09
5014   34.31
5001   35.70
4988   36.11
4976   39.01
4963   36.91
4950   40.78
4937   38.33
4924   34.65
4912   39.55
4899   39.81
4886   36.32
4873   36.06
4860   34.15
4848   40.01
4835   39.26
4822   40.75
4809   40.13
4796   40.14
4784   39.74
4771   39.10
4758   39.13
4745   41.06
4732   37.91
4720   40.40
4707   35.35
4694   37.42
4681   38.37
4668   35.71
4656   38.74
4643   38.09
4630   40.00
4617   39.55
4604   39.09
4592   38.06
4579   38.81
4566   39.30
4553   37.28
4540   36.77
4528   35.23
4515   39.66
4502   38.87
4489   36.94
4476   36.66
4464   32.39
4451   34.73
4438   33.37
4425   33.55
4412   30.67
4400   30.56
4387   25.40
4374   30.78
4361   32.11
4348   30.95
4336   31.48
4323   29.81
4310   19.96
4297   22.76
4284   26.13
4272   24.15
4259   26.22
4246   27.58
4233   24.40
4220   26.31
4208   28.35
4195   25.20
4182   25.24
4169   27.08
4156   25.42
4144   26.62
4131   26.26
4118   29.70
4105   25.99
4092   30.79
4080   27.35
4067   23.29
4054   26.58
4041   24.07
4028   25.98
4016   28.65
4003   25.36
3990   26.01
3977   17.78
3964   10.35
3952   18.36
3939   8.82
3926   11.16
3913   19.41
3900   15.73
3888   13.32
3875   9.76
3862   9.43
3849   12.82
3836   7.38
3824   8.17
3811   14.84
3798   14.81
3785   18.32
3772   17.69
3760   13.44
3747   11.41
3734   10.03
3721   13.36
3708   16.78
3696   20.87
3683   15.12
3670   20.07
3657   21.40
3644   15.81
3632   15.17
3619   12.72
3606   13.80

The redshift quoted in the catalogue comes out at 0.000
